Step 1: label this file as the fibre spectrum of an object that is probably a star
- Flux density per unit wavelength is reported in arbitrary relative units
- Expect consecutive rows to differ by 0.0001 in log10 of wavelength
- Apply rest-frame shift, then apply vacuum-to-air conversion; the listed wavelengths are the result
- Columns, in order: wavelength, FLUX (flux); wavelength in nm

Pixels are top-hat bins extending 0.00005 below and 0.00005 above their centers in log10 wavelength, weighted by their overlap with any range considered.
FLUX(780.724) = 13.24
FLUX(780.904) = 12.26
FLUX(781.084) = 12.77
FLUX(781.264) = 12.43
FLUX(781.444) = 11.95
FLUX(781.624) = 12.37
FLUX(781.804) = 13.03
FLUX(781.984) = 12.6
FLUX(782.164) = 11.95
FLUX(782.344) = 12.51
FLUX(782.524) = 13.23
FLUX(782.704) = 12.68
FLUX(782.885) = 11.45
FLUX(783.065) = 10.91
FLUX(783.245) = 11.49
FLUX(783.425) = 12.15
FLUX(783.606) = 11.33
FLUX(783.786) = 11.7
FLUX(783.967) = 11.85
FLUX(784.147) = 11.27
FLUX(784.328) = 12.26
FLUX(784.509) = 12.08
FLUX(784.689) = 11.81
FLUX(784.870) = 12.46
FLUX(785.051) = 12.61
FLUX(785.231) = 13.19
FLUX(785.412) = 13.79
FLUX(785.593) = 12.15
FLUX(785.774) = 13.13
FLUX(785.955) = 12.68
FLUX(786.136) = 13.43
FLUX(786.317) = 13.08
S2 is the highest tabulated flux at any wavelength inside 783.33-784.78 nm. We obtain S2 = 12.26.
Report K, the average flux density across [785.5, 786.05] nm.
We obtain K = 12.7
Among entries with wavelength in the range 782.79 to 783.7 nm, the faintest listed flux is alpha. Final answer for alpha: 10.91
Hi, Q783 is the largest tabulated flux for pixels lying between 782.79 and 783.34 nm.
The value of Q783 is 11.49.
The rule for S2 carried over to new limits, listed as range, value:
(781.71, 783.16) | 13.23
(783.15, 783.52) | 12.15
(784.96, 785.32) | 13.19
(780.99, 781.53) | 12.77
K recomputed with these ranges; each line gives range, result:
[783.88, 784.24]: 11.6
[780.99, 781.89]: 12.5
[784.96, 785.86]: 13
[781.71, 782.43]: 12.5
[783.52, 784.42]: 11.7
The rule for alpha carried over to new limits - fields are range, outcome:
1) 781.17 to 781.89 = 11.95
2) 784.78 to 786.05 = 12.15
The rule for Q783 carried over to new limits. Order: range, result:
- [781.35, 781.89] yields 13.03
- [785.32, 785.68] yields 13.79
